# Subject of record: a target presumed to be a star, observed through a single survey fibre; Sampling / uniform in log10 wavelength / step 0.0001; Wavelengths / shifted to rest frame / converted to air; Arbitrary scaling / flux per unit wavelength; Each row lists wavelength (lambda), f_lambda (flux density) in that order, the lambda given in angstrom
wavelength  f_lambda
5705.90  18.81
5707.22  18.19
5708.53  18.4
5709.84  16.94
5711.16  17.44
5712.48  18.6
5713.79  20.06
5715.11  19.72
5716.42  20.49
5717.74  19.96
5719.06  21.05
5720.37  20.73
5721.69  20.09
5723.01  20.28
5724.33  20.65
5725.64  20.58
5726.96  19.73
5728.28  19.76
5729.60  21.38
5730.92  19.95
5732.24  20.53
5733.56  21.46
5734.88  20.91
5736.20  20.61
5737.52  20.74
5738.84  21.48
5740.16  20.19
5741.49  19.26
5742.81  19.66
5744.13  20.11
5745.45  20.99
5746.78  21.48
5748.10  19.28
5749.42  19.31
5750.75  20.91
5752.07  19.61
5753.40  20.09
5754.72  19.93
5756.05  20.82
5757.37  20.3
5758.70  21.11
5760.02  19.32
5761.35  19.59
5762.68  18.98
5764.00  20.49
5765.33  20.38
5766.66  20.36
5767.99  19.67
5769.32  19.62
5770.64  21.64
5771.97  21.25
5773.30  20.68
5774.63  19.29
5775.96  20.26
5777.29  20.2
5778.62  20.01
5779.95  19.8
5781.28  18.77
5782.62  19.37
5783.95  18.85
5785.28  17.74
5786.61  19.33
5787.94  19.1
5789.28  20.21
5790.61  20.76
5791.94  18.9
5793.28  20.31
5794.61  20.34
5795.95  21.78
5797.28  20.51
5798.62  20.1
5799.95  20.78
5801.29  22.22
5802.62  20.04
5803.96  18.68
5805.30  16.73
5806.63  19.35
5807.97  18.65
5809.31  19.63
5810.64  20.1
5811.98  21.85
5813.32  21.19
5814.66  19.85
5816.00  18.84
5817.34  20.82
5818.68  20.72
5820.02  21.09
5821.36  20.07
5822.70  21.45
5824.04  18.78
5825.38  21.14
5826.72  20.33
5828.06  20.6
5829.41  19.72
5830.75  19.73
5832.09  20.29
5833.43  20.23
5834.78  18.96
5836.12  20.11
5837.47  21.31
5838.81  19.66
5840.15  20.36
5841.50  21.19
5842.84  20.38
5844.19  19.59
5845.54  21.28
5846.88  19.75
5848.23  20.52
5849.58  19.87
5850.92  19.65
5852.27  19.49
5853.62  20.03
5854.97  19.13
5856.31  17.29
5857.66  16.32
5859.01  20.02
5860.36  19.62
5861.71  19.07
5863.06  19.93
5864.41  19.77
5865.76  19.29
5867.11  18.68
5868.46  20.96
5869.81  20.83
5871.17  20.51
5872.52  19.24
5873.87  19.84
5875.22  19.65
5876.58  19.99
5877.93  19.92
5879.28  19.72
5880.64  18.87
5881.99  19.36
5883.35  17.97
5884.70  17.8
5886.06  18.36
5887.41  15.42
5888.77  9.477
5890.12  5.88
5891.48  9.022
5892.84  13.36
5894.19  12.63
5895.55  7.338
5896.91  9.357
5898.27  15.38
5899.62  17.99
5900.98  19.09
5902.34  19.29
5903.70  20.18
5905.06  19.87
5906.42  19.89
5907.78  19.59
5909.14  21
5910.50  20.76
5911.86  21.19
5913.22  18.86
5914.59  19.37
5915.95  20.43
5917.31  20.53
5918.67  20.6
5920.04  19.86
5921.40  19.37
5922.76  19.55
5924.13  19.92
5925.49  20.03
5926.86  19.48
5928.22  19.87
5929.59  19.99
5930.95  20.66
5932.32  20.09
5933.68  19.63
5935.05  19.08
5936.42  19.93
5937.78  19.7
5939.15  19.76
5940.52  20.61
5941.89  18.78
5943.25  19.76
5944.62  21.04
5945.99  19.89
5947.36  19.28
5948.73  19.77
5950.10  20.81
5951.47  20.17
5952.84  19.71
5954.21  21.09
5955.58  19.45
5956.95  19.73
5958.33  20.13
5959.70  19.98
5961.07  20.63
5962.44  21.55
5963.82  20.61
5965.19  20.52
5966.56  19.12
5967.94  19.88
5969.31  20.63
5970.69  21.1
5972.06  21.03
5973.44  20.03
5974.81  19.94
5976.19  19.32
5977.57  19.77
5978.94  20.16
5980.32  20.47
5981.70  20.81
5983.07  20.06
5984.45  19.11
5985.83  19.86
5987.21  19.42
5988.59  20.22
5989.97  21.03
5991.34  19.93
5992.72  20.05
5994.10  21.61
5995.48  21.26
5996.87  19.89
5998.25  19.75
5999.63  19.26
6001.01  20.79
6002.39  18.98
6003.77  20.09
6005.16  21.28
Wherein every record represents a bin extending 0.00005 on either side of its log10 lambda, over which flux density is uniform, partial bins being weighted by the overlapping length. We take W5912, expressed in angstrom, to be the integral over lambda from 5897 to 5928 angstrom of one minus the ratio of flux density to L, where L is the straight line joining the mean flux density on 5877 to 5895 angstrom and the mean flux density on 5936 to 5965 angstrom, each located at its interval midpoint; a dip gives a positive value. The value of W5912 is -3.98 angstrom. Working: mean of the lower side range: 15.2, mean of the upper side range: 20.1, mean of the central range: 19.5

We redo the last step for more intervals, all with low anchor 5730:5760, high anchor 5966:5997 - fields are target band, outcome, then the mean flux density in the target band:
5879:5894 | 4.0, 14.8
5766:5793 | 0.7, 19.8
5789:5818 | 0.4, 20.1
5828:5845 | 0.1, 20.1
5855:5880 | 1.0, 19.5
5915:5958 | 0.6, 20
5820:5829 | 0.0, 20.4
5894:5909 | 2.6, 16.7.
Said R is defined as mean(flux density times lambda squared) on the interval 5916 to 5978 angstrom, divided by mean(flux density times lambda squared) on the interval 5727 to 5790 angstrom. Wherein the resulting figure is 1.06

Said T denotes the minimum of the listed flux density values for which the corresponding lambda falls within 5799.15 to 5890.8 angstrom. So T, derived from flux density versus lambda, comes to 5.88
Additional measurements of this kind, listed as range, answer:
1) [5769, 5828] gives 16.73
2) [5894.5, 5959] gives 7.338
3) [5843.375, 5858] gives 16.32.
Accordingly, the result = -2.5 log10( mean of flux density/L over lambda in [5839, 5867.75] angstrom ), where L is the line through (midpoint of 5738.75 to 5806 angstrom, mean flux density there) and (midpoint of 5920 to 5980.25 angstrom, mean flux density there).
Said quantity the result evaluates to 0.02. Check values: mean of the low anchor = 20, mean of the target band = 19.6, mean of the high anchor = 20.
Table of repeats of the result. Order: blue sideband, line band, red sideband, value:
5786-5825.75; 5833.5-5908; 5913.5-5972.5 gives 0.11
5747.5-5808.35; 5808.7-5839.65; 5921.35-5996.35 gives -0.02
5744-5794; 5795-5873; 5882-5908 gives -0.15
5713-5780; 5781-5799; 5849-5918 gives -0.01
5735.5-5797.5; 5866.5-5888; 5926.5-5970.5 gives 0.05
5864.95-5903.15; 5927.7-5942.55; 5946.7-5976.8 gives -0.05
